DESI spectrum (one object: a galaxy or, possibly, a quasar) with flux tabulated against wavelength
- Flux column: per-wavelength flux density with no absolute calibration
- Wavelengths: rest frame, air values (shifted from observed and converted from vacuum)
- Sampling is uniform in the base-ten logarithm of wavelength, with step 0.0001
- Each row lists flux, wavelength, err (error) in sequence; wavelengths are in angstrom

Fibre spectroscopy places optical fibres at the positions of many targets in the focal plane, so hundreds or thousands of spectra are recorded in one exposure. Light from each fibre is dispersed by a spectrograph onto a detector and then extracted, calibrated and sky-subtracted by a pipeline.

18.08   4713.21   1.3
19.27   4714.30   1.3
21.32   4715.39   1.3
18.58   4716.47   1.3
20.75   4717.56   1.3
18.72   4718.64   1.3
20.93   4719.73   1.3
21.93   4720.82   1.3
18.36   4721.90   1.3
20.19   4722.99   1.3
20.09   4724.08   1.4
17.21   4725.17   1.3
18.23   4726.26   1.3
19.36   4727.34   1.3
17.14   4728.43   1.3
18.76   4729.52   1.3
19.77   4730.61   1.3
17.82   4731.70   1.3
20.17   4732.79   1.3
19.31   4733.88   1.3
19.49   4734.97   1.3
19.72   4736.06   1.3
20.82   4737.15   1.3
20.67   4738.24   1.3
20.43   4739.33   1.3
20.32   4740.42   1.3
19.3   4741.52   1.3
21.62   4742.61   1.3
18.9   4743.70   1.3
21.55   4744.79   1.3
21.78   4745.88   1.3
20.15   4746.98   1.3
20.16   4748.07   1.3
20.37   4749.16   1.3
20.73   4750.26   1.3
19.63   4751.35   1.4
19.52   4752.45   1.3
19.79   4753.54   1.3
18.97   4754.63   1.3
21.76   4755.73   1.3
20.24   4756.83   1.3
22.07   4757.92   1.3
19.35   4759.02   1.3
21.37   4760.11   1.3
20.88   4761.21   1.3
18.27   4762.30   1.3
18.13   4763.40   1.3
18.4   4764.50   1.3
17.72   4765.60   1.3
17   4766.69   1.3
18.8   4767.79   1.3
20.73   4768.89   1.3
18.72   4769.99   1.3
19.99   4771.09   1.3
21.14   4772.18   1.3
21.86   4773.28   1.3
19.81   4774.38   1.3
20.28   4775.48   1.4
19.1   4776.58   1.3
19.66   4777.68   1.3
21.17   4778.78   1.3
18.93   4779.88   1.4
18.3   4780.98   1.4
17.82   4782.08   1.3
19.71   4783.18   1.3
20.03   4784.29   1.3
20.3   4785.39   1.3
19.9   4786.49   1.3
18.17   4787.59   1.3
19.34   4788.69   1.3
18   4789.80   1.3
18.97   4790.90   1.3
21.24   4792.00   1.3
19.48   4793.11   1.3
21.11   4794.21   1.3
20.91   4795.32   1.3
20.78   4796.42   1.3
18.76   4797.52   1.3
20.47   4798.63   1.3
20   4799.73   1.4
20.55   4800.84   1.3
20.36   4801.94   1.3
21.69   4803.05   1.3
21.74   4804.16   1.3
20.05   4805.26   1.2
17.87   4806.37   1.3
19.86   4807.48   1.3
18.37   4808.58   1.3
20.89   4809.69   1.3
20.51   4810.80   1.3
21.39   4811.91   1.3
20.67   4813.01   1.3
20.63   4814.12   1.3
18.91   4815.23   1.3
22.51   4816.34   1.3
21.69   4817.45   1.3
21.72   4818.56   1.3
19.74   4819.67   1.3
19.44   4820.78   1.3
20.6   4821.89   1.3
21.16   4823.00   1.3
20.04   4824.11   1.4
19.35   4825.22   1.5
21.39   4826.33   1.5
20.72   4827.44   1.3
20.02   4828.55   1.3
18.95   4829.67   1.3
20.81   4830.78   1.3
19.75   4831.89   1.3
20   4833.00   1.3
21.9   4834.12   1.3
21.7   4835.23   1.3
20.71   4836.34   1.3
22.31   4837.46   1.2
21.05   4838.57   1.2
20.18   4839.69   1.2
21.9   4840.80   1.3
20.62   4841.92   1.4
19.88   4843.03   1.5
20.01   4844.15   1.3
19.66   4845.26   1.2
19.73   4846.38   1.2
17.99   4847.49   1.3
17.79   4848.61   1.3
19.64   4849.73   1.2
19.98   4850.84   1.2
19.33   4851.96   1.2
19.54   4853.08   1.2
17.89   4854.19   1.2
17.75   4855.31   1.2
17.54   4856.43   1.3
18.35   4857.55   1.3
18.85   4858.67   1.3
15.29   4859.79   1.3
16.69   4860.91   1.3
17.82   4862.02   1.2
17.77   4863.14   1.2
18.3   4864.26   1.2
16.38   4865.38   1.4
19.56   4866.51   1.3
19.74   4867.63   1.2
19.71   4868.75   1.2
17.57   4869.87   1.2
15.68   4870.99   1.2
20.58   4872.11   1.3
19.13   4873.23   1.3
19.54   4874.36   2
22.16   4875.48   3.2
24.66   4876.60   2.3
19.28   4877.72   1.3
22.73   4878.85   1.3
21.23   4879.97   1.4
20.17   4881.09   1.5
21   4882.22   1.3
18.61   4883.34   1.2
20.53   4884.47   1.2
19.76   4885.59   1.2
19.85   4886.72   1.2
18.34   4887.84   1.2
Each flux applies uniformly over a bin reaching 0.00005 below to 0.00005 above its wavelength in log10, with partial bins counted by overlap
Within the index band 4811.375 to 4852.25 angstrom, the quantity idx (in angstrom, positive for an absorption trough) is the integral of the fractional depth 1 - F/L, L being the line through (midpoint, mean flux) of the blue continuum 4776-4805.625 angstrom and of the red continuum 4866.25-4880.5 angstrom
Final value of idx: -0.8 angstrom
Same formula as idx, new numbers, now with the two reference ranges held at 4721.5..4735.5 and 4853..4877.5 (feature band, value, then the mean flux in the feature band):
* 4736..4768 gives -1.9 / 20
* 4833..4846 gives -1.5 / 20.8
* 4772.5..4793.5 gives -0.9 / 19.6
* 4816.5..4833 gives -1.5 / 20.4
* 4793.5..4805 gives -1.1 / 20.6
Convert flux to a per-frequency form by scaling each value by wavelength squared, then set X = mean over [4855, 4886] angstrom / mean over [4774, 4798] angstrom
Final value 1.01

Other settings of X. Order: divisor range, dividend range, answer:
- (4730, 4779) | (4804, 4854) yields 1.05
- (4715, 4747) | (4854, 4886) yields 1.03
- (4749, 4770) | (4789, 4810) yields 1.04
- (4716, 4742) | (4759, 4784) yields 1.02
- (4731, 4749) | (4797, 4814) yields 1.03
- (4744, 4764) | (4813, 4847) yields 1.05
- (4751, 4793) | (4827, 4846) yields 1.08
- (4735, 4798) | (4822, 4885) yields 1.03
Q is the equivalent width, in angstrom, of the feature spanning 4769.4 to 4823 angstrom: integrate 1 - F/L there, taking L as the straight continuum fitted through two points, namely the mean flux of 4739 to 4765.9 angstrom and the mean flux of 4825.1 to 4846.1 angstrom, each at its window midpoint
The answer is 0.7 angstrom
